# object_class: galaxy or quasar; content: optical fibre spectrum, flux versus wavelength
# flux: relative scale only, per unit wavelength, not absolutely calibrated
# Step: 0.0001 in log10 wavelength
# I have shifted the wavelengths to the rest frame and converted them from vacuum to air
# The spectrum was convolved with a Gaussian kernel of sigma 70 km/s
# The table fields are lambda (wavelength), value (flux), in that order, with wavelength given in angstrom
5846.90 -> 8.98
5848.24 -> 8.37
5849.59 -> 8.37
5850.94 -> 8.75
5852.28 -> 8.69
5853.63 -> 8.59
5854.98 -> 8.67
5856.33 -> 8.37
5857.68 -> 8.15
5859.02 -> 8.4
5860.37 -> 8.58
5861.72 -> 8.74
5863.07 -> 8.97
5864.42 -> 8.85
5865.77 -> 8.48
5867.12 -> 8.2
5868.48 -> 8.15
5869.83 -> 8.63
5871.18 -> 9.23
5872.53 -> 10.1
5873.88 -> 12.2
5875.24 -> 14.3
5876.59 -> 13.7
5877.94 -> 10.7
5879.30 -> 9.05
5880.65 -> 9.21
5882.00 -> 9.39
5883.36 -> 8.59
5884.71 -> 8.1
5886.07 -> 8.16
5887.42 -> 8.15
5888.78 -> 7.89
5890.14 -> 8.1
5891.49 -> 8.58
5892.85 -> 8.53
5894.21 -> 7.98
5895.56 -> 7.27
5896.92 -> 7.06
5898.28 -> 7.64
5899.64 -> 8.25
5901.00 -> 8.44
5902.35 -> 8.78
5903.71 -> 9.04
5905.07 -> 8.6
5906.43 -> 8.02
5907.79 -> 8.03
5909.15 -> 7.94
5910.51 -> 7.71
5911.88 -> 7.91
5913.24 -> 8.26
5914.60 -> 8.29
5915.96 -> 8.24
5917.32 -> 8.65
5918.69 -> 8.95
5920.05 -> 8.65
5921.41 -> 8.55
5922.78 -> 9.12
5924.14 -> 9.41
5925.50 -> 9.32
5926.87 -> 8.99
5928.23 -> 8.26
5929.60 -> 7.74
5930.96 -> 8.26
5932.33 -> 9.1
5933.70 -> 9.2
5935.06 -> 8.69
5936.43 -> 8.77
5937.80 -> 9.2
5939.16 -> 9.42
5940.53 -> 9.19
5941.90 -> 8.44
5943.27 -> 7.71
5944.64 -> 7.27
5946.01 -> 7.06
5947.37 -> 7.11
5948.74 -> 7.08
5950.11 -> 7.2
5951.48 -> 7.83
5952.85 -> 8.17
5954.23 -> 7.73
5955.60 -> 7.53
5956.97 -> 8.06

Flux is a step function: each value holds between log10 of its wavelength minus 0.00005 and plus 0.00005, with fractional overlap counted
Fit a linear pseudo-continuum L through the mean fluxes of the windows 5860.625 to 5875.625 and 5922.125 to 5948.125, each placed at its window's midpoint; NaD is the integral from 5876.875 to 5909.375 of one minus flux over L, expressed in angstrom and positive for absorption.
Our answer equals 2.4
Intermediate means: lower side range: 9.5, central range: 8.47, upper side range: 8.54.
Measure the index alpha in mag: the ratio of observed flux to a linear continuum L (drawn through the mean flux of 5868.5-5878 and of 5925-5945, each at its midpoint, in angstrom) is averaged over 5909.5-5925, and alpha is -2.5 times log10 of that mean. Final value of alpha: 0.10 mag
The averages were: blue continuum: 11.1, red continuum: 8.65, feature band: 8.52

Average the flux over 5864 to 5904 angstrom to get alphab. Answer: 9.02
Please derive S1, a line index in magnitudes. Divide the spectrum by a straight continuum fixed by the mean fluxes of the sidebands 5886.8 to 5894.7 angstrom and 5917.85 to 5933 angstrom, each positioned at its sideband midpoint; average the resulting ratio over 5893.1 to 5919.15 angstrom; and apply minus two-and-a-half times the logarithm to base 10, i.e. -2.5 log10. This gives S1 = 0.04 mag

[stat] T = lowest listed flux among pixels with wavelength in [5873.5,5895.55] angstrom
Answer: 7.89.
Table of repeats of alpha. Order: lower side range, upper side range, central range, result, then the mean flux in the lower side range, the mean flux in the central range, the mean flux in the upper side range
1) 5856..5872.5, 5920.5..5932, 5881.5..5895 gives 0.04 mag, 8.63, 8.32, 8.72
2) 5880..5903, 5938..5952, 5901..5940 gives -0.07 mag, 8.24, 8.61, 7.88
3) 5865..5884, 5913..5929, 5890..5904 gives 0.15 mag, 9.99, 8.13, 8.73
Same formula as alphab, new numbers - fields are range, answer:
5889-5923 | 8.25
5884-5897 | 8.03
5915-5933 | 8.7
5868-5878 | 10.9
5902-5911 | 8.3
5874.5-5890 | 9.69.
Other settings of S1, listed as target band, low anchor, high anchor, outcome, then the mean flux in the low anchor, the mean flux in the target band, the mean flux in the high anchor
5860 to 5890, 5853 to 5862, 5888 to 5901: -0.145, 8.49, 9.41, 7.95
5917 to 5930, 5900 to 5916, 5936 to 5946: -0.054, 8.27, 8.79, 8.46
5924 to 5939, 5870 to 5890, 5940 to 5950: -0.093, 9.83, 8.81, 7.64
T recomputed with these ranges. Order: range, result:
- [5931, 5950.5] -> 7.06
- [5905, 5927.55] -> 7.71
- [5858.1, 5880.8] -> 8.15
